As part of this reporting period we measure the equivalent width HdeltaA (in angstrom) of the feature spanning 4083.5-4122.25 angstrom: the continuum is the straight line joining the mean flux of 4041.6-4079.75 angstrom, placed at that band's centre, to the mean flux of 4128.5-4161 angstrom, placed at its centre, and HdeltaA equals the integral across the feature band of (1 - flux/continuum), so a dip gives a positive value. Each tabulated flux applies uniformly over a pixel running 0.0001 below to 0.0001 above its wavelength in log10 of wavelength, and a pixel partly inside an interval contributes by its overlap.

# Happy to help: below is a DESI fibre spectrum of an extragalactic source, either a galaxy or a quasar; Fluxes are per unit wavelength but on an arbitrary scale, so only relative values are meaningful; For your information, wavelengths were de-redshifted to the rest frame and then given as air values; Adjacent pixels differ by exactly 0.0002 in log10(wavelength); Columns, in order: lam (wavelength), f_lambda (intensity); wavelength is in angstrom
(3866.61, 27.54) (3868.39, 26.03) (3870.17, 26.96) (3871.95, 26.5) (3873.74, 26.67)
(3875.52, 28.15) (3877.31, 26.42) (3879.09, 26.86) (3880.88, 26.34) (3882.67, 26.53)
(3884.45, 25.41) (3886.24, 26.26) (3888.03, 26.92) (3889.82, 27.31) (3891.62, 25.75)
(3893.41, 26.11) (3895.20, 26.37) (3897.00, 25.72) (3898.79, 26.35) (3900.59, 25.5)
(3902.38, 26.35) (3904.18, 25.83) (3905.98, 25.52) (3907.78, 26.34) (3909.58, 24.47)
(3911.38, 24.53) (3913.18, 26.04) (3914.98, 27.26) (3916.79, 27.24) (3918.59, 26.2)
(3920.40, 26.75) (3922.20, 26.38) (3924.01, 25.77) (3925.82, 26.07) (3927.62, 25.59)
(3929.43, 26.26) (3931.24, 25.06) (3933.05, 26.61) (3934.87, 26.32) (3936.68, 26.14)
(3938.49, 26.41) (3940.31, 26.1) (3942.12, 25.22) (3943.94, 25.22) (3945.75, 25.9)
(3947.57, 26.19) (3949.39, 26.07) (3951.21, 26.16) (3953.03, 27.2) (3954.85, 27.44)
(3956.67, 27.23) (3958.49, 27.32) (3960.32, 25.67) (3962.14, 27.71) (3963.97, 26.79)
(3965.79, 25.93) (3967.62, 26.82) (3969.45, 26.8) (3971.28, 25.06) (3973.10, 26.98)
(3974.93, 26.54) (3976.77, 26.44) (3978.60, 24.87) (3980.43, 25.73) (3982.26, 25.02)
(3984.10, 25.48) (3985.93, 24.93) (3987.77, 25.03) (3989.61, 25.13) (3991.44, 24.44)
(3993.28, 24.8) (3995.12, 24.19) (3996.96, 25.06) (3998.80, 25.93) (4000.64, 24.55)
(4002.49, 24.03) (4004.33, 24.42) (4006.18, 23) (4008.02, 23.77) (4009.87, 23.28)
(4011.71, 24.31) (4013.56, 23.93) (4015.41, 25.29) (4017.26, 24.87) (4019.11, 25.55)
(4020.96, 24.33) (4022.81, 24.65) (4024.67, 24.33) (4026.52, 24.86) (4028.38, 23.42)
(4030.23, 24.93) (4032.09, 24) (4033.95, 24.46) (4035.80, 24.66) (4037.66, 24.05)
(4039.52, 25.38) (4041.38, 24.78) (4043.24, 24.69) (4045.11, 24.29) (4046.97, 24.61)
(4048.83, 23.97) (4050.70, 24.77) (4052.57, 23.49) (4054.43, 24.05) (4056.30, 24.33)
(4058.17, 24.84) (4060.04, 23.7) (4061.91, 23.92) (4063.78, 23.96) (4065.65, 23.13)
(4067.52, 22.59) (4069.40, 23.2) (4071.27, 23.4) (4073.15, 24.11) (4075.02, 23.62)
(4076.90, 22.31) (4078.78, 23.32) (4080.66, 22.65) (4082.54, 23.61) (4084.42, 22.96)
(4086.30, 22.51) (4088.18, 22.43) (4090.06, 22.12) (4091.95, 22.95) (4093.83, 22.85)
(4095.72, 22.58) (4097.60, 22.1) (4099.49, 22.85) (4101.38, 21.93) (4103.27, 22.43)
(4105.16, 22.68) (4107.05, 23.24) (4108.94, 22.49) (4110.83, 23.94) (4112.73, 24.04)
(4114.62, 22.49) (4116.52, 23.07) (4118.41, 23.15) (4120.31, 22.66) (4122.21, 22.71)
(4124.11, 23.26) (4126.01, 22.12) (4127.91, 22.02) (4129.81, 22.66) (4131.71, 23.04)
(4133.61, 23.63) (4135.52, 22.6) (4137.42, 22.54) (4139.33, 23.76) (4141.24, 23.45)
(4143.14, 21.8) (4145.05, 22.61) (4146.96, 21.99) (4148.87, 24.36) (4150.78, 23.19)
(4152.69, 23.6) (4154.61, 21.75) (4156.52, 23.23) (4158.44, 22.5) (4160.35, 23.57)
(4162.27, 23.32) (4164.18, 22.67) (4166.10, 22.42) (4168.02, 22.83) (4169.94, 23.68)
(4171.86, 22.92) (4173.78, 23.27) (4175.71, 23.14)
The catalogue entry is 1.0 angstrom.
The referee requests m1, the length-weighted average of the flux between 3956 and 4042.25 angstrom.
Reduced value 25.1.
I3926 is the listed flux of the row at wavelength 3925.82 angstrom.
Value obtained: 26.07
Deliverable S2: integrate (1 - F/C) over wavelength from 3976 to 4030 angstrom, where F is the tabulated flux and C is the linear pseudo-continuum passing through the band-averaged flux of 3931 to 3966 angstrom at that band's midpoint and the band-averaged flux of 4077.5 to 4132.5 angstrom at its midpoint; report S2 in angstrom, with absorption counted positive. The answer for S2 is 1.0 angstrom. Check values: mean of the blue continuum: 26.4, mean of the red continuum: 22.8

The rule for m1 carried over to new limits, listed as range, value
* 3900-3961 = 26.1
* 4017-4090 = 23.9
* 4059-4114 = 23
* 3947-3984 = 26.4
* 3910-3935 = 26.1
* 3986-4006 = 24.7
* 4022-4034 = 24.4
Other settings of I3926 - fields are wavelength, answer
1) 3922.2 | 26.38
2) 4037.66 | 24.05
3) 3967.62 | 26.82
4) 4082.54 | 23.61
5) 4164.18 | 22.67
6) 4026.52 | 24.86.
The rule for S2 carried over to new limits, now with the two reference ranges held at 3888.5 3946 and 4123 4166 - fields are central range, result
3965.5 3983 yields -0.5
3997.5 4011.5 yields 0.4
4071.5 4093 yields 0.7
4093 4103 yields 0.5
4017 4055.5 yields -0.1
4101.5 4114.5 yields 0.2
